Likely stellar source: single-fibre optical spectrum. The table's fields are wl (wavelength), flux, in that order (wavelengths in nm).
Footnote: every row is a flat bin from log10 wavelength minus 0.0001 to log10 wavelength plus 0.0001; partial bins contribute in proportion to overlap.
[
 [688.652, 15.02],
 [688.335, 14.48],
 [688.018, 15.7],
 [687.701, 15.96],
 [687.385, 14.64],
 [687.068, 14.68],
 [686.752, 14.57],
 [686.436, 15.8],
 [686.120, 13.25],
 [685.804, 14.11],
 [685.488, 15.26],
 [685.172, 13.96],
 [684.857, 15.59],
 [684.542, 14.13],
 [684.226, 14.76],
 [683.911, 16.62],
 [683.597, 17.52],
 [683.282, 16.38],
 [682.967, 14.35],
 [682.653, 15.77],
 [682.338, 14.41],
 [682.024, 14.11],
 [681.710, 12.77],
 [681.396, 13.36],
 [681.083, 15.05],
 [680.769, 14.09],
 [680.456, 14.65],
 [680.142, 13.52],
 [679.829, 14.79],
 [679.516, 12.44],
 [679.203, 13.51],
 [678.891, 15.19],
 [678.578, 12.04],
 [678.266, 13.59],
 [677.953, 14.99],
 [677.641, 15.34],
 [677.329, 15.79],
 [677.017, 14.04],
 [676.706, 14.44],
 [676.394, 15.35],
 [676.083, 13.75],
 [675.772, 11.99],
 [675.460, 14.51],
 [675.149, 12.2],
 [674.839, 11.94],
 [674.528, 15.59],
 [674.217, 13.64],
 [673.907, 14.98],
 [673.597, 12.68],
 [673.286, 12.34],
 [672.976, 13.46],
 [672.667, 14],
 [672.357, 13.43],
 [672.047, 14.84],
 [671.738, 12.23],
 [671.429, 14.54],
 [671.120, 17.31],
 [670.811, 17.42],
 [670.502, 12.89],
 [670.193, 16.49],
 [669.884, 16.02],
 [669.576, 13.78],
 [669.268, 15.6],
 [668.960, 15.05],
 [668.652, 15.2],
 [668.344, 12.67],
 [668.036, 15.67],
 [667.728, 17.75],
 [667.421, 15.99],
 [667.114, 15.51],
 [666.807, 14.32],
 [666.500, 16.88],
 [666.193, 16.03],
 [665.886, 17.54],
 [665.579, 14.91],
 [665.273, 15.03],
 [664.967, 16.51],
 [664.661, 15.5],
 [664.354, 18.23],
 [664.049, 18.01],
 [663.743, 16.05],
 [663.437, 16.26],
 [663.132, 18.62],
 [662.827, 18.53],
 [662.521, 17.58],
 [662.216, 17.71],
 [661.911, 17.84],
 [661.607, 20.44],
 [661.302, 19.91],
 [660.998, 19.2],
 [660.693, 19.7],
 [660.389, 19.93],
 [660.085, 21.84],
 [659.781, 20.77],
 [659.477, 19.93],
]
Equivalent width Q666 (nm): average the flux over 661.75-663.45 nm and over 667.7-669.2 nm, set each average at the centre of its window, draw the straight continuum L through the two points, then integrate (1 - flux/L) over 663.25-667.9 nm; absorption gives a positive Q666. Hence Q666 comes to 0.04 nm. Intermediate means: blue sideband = 17.9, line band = 16.3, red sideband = 15.1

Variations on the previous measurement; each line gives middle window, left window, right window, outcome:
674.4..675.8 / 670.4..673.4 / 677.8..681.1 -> 0.08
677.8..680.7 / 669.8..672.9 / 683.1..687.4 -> 0.22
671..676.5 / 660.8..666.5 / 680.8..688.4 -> 0.82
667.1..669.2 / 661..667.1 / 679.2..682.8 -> 0.13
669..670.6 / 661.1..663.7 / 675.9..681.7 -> 0.14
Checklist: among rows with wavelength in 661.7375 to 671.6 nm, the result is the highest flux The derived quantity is 18.62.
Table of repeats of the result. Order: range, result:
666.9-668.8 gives 17.75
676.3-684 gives 17.52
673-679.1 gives 15.79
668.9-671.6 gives 17.42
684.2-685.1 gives 15.59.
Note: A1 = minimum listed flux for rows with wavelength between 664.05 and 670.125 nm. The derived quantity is 12.67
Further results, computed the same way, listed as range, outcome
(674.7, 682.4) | 11.94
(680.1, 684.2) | 12.77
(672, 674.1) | 12.34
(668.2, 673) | 12.23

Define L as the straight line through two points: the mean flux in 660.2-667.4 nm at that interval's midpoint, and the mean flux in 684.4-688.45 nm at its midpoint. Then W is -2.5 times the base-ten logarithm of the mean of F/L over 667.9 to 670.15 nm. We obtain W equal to 0.127 mag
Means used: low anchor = 17.4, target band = 14.9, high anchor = 14.8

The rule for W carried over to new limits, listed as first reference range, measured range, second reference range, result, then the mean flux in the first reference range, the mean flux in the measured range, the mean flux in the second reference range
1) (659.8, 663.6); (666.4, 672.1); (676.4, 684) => 0.13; 19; 15.3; 14.5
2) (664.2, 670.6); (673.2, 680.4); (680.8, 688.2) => 0.10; 15.6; 13.9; 14.9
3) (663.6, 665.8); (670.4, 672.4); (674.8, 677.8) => 0.02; 16.4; 14.8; 14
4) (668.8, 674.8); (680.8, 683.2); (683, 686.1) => 0.06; 14.5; 14.3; 15.2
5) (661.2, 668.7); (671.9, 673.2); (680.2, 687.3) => 0.15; 16.7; 13.8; 14.8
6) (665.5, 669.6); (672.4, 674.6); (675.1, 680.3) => 0.07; 15.6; 13.7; 14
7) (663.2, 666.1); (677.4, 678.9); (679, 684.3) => 0.06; 16.5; 14.2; 14.6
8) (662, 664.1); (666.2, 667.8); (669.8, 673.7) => 0.01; 17.5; 16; 14.4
